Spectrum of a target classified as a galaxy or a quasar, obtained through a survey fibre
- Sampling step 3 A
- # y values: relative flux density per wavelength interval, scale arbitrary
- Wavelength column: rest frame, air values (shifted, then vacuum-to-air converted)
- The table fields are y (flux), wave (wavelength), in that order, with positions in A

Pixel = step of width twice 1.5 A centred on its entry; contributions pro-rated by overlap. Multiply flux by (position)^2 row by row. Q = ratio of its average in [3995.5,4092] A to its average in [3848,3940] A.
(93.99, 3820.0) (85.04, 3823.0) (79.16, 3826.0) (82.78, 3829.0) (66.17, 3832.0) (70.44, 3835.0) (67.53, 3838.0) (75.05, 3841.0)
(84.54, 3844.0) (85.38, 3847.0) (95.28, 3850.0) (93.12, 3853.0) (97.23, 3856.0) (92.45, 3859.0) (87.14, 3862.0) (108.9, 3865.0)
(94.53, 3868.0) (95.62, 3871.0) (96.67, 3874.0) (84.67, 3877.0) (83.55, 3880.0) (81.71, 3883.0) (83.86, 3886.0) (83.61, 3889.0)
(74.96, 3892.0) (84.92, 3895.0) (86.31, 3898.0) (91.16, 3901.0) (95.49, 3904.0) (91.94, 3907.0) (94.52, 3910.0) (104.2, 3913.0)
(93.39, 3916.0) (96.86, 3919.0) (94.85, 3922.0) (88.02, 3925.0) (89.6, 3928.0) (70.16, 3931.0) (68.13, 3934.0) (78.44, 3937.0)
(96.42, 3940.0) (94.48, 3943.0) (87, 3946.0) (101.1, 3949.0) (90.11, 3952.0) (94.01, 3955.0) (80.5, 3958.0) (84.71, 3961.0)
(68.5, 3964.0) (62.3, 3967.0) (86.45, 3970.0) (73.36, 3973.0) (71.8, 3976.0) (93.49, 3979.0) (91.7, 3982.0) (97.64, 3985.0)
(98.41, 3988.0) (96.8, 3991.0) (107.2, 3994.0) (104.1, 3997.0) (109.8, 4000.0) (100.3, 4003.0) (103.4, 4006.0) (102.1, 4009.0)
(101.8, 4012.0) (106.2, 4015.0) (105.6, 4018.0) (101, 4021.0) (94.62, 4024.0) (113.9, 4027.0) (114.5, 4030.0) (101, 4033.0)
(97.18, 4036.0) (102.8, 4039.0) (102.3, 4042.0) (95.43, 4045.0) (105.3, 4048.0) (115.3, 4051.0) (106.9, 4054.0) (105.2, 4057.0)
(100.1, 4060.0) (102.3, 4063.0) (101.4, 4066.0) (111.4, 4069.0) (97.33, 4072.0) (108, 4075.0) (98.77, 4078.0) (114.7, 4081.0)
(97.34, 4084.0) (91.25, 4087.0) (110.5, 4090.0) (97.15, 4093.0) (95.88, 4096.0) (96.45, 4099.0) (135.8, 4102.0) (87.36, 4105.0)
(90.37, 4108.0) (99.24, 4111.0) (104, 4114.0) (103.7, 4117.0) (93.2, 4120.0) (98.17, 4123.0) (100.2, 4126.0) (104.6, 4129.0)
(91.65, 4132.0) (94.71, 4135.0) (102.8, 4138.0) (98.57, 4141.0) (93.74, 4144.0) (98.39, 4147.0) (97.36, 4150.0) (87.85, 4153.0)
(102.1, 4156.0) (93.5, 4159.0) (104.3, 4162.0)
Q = 1.3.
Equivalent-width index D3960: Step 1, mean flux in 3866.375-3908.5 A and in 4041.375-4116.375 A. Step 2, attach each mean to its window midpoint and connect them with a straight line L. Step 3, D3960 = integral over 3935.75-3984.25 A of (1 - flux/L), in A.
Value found 4.5 A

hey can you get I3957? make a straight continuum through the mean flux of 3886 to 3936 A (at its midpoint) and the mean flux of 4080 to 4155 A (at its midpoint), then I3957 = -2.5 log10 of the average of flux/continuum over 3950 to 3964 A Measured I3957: 0.06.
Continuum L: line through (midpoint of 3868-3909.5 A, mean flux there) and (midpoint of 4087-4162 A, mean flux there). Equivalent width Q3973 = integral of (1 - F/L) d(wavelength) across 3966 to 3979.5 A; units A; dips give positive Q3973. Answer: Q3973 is 2.19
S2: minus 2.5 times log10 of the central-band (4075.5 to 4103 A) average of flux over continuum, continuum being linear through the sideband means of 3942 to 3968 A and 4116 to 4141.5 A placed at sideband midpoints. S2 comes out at -0.09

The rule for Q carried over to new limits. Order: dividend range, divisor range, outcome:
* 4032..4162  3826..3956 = 1.27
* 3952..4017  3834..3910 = 1.11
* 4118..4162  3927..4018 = 1.16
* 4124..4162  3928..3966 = 1.27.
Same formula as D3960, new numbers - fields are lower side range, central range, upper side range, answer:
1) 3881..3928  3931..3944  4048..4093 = 1.4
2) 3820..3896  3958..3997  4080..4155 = 2.3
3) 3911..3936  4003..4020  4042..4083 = -0.8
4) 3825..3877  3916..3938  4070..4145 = 1.5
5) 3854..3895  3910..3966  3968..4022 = 3.4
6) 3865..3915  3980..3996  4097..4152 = -0.8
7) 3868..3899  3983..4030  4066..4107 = -3.3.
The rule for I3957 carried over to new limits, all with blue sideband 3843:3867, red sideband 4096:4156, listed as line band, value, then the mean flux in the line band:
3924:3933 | 0.16 mag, 81.5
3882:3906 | 0.10 mag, 85.5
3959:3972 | 0.25 mag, 75.6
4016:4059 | -0.08 mag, 104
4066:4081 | -0.07 mag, 105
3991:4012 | -0.08 mag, 104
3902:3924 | -0.01 mag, 95.6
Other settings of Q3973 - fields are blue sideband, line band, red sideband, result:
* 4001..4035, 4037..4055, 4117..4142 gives -0.3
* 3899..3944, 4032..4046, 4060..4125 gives -0.3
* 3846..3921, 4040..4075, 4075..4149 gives -2.2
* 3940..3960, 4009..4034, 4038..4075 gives -1.2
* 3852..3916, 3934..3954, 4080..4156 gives 0.7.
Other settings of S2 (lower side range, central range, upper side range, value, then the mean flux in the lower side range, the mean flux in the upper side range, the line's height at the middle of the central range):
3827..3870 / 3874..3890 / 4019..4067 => 0.05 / 85.8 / 104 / 88.9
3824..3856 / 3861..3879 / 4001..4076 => -0.12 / 80.8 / 104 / 84.3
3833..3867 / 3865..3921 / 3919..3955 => -0.04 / 86.8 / 87.8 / 87.3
